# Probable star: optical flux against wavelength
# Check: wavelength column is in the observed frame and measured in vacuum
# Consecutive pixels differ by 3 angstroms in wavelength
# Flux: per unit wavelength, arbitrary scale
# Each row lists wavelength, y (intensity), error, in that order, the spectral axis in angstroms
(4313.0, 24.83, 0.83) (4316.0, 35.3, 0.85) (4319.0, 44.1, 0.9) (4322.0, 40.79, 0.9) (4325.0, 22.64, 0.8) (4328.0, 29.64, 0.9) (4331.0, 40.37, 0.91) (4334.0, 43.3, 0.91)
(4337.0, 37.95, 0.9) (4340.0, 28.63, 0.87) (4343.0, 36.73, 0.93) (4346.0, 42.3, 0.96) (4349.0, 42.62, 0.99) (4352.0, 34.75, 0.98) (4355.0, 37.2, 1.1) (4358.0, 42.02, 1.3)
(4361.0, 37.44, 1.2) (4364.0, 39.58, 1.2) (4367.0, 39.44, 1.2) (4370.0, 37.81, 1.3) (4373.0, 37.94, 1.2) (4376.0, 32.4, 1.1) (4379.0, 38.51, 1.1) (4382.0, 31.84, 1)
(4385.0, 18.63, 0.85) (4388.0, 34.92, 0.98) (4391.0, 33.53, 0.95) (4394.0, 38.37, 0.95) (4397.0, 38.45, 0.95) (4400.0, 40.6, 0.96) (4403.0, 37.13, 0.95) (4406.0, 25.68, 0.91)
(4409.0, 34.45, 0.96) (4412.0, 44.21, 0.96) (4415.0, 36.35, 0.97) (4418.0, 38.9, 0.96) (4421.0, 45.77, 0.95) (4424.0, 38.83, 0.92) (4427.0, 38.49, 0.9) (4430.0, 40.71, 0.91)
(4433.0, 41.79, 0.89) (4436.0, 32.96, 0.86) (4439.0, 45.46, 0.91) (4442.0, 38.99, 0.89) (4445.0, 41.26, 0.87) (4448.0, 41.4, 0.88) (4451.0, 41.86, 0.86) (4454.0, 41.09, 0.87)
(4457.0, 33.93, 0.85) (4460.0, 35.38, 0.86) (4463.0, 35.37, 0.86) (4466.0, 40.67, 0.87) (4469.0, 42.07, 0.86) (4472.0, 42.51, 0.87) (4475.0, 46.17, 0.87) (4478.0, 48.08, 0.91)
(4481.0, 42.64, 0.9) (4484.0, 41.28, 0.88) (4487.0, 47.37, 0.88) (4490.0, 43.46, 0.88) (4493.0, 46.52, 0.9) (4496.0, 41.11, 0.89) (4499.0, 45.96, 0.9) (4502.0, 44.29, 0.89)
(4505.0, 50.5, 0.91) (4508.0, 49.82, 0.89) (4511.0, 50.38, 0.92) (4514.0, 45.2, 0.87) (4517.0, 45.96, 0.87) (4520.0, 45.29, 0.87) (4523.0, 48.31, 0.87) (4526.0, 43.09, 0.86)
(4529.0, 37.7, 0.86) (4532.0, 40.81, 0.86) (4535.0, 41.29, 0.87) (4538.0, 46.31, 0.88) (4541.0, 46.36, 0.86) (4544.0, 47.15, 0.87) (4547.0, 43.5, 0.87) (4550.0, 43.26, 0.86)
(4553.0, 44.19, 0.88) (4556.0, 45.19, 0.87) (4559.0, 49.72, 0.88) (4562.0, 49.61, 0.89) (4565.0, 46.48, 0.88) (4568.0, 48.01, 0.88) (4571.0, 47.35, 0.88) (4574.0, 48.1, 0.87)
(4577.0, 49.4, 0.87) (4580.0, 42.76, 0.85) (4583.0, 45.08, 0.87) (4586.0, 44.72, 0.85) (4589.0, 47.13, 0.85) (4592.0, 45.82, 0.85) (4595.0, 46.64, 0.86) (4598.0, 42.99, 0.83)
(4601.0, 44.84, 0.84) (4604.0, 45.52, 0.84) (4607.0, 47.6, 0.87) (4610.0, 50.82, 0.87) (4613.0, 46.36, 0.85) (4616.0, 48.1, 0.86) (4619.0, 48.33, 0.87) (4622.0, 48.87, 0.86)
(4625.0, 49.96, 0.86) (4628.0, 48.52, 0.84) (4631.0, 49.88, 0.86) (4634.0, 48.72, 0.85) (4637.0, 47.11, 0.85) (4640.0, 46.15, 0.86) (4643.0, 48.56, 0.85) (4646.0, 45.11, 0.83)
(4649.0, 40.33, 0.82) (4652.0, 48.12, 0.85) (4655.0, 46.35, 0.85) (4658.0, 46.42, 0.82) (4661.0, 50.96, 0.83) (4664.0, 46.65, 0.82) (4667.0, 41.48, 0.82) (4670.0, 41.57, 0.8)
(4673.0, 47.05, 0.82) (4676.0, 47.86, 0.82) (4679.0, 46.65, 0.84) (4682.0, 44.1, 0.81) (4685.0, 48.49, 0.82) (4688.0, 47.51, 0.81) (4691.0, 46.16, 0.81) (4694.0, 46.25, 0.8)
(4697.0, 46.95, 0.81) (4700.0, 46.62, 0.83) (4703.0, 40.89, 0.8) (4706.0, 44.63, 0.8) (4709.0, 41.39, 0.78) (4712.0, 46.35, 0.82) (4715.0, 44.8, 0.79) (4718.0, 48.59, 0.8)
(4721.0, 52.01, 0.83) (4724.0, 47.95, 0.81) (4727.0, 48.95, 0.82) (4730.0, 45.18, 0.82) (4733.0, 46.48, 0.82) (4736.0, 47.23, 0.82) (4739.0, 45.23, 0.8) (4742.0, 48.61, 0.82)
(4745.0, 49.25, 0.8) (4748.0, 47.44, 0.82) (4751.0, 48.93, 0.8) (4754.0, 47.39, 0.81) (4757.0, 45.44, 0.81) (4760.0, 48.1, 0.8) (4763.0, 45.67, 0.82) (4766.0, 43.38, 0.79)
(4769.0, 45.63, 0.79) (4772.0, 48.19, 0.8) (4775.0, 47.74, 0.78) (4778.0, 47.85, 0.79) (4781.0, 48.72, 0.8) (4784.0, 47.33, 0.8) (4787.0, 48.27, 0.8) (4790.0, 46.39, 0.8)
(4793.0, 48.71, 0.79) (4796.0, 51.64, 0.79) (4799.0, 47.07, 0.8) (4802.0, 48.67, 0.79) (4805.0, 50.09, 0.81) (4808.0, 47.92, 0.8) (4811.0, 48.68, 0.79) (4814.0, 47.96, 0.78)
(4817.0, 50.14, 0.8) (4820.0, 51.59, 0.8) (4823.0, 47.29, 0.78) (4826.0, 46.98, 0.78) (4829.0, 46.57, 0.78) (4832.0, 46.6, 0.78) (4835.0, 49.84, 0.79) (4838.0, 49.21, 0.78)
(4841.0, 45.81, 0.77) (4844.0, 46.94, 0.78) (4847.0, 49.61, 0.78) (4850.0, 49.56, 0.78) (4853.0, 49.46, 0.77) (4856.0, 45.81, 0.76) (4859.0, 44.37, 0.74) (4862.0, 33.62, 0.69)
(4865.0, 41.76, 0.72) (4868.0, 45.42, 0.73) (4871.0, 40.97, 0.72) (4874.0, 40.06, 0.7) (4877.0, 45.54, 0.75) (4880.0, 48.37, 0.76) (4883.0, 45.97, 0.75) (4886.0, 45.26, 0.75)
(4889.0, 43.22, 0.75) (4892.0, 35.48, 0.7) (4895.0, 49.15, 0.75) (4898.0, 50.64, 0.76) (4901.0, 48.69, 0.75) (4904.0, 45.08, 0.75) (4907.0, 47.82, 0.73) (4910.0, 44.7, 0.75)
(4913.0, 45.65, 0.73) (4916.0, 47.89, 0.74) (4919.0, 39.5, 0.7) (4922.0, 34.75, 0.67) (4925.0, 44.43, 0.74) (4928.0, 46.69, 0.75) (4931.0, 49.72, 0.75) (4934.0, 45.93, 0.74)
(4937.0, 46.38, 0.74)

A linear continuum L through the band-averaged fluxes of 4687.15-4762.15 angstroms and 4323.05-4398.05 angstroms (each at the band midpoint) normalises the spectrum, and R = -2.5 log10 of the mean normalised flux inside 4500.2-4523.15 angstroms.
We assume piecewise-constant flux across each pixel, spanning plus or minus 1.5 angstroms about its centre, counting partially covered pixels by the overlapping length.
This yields -0.17 mag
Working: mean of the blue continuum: 35.9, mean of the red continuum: 46.7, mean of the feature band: 47.4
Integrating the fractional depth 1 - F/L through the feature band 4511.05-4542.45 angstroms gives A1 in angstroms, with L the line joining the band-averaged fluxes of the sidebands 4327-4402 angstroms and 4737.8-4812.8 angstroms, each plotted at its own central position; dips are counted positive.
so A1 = -2.54 angstroms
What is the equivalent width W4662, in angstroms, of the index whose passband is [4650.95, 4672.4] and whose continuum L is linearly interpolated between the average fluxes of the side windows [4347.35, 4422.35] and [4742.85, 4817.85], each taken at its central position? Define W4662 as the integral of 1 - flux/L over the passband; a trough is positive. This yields -0.7 angstroms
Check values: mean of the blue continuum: 36.7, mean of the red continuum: 47.9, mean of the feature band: 45.9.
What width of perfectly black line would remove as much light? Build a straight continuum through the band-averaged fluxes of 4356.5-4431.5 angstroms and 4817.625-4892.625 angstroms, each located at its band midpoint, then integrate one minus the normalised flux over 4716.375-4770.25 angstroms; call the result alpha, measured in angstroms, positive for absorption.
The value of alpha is -4.8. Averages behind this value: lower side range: 36.9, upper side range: 45.6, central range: 47.3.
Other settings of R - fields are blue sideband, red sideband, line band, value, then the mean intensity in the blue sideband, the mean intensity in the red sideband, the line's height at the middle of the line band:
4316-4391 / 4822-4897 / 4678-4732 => -0.09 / 36.2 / 45.3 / 42.6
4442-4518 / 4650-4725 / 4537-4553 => -0.02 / 43.3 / 46.2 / 44.2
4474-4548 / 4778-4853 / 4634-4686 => 0.01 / 45.1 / 48.4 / 46.7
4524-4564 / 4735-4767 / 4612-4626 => -0.07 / 44.5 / 47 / 45.4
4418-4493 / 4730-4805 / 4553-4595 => -0.08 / 41.2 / 47.5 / 43.6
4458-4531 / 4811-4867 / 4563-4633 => -0.05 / 44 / 46.9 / 44.9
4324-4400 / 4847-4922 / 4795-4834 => -0.12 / 36.1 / 44.6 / 43.5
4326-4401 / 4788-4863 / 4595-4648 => -0.11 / 36.5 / 47.7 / 42.8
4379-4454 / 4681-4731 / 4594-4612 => -0.08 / 37.6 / 46.3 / 43.2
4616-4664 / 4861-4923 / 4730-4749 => -0.03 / 47.5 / 43.9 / 46.1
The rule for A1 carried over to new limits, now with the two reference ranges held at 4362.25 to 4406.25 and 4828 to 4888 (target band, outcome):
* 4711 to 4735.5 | -2.85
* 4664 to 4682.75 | -1.55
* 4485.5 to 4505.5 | -4.08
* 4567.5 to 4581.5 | -2.73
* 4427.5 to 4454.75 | -3.00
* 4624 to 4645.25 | -3.96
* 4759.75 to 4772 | -0.63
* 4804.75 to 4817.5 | -1.22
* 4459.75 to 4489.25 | -4.16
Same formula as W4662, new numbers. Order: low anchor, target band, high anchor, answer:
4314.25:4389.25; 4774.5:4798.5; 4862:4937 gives -3.1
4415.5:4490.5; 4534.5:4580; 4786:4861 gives -3.6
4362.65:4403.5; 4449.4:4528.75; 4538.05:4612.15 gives -4.0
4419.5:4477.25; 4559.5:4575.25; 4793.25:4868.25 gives -2.0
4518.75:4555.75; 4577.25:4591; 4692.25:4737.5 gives -0.2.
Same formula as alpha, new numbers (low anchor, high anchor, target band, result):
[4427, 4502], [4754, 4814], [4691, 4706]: 0.3 angstroms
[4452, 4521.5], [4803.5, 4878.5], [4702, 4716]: 0.5 angstroms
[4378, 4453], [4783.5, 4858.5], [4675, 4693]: -0.8 angstroms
